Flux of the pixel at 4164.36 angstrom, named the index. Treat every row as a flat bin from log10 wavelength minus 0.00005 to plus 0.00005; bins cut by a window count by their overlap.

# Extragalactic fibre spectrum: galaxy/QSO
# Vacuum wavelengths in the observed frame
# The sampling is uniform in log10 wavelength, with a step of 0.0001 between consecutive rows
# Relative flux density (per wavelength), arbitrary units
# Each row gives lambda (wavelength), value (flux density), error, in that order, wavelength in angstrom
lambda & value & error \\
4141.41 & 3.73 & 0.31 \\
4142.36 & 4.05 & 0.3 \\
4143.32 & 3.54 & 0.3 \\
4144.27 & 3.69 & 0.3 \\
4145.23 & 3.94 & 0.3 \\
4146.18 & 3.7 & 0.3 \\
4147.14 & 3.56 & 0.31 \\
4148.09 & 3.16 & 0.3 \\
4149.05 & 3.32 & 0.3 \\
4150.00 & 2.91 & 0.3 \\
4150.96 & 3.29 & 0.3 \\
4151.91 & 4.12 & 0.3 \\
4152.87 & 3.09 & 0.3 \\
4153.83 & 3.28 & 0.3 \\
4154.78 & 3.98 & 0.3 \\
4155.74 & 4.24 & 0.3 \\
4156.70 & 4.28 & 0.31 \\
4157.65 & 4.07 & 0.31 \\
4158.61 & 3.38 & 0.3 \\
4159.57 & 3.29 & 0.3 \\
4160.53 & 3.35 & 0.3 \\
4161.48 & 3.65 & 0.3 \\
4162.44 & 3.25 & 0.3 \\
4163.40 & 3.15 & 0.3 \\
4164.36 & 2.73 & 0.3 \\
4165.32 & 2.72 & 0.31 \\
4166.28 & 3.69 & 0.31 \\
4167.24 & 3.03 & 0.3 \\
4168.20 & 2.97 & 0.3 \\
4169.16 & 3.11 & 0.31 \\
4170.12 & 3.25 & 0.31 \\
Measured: 2.73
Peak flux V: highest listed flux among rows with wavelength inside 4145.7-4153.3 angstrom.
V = 4.12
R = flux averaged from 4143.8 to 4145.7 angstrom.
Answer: 3.8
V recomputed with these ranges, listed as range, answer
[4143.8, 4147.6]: 3.94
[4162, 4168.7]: 3.69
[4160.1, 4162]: 3.65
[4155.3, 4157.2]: 4.28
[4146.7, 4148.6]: 3.56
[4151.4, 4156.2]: 4.24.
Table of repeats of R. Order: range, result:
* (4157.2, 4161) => 3.51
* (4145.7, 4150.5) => 3.33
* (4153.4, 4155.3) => 3.66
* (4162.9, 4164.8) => 2.94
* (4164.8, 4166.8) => 3.19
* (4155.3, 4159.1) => 3.99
